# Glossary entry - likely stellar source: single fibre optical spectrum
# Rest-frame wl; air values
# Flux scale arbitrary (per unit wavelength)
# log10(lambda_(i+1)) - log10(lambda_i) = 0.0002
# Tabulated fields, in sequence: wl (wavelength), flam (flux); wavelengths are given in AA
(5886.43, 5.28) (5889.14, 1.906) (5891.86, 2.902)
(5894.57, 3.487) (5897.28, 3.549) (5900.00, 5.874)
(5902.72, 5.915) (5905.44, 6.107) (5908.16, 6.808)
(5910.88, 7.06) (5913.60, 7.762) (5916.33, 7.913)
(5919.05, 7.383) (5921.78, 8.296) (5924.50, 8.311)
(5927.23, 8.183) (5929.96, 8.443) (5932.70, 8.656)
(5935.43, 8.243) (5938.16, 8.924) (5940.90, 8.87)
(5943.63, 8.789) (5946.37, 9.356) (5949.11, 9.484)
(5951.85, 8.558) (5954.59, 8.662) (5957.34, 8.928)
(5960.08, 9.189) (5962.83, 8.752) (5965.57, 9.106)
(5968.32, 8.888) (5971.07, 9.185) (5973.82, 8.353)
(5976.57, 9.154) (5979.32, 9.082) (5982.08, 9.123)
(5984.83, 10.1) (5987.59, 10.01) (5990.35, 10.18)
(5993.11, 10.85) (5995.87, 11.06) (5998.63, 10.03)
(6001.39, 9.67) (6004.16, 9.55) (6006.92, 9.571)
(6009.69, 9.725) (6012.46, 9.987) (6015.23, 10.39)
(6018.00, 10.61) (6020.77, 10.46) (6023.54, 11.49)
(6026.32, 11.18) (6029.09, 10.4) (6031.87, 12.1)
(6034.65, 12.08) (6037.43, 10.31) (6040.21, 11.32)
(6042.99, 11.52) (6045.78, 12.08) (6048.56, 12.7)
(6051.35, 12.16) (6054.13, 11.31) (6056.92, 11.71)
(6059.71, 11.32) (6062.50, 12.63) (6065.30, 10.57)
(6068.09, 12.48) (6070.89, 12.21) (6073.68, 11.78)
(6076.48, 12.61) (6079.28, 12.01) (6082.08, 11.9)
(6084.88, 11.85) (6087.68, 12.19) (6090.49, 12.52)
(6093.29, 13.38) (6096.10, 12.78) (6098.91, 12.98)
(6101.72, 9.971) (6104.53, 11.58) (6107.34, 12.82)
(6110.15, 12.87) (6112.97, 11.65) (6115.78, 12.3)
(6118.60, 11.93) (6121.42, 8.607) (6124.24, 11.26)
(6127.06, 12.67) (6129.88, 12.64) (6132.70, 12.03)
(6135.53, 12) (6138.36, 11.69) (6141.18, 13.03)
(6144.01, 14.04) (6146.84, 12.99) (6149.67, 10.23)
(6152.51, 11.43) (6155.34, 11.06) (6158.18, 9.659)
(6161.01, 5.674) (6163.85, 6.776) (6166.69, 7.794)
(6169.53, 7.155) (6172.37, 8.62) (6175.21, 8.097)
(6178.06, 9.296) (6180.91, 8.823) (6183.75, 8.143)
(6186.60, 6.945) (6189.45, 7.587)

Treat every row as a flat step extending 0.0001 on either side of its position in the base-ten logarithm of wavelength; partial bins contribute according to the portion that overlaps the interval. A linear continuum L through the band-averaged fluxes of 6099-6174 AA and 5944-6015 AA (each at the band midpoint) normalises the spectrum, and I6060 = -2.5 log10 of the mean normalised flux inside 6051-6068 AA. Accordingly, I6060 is -0.15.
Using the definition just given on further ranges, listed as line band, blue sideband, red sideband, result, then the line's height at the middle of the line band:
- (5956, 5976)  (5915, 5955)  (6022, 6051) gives 0.062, 9.45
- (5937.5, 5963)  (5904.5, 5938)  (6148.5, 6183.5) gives -0.132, 7.93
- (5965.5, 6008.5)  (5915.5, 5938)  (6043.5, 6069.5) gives 0.032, 9.92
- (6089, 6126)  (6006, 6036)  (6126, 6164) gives -0.075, 11.1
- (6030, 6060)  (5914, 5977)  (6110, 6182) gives -0.216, 9.58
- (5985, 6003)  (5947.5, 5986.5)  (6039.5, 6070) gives -0.041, 9.9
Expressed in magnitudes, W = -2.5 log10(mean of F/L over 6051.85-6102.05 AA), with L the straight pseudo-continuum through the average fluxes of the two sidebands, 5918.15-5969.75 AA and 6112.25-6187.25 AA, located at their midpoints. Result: -0.24 mag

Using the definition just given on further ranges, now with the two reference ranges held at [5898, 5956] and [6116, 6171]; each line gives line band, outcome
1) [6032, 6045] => -0.22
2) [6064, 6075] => -0.20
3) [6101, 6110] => -0.15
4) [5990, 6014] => -0.14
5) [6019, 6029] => -0.19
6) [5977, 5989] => -0.11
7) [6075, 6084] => -0.22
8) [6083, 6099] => -0.24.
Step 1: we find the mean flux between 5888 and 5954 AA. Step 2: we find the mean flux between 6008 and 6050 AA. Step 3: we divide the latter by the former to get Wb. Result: 1.55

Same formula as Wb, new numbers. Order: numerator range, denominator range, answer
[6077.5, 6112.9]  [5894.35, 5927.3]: 1.82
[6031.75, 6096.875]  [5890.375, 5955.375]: 1.62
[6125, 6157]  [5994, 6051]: 1.12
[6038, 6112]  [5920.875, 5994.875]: 1.33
